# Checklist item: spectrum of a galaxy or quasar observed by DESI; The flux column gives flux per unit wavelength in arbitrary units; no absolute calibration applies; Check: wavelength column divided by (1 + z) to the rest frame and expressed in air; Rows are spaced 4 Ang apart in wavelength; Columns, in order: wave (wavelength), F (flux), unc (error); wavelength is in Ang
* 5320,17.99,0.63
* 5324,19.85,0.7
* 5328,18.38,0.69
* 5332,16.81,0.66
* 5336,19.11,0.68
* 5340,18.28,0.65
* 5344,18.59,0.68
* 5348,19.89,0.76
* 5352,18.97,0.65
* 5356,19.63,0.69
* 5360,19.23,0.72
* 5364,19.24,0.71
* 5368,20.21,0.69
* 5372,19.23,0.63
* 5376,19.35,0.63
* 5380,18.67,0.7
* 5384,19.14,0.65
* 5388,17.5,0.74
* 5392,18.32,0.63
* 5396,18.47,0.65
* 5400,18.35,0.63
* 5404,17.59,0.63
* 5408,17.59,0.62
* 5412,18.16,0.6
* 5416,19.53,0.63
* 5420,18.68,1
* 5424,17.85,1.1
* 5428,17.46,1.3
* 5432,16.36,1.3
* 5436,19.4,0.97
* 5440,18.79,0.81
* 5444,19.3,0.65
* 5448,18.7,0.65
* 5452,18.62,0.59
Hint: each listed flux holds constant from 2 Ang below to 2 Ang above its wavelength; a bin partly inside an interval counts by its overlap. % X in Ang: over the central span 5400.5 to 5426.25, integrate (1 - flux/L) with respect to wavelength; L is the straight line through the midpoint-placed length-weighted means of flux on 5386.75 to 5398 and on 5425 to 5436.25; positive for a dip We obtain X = -0.7 Ang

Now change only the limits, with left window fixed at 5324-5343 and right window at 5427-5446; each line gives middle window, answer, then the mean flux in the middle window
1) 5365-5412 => -0.65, 18.6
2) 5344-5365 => -1.13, 19.3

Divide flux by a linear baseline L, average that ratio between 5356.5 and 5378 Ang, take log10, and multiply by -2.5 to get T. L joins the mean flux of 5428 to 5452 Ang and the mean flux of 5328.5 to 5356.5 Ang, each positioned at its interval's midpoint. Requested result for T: -0.05 mag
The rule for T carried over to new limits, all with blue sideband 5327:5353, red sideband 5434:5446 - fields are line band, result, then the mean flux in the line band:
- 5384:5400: 0.04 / 18.3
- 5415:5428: 0.04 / 18.4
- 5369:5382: -0.02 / 19.2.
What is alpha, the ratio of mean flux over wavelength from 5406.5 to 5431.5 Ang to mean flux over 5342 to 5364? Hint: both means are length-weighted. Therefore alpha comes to 0.94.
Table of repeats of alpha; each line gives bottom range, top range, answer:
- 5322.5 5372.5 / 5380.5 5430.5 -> 0.96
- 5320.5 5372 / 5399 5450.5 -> 0.96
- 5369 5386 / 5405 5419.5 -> 0.96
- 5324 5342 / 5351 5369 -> 1.06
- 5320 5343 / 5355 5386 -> 1.05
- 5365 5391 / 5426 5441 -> 0.94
